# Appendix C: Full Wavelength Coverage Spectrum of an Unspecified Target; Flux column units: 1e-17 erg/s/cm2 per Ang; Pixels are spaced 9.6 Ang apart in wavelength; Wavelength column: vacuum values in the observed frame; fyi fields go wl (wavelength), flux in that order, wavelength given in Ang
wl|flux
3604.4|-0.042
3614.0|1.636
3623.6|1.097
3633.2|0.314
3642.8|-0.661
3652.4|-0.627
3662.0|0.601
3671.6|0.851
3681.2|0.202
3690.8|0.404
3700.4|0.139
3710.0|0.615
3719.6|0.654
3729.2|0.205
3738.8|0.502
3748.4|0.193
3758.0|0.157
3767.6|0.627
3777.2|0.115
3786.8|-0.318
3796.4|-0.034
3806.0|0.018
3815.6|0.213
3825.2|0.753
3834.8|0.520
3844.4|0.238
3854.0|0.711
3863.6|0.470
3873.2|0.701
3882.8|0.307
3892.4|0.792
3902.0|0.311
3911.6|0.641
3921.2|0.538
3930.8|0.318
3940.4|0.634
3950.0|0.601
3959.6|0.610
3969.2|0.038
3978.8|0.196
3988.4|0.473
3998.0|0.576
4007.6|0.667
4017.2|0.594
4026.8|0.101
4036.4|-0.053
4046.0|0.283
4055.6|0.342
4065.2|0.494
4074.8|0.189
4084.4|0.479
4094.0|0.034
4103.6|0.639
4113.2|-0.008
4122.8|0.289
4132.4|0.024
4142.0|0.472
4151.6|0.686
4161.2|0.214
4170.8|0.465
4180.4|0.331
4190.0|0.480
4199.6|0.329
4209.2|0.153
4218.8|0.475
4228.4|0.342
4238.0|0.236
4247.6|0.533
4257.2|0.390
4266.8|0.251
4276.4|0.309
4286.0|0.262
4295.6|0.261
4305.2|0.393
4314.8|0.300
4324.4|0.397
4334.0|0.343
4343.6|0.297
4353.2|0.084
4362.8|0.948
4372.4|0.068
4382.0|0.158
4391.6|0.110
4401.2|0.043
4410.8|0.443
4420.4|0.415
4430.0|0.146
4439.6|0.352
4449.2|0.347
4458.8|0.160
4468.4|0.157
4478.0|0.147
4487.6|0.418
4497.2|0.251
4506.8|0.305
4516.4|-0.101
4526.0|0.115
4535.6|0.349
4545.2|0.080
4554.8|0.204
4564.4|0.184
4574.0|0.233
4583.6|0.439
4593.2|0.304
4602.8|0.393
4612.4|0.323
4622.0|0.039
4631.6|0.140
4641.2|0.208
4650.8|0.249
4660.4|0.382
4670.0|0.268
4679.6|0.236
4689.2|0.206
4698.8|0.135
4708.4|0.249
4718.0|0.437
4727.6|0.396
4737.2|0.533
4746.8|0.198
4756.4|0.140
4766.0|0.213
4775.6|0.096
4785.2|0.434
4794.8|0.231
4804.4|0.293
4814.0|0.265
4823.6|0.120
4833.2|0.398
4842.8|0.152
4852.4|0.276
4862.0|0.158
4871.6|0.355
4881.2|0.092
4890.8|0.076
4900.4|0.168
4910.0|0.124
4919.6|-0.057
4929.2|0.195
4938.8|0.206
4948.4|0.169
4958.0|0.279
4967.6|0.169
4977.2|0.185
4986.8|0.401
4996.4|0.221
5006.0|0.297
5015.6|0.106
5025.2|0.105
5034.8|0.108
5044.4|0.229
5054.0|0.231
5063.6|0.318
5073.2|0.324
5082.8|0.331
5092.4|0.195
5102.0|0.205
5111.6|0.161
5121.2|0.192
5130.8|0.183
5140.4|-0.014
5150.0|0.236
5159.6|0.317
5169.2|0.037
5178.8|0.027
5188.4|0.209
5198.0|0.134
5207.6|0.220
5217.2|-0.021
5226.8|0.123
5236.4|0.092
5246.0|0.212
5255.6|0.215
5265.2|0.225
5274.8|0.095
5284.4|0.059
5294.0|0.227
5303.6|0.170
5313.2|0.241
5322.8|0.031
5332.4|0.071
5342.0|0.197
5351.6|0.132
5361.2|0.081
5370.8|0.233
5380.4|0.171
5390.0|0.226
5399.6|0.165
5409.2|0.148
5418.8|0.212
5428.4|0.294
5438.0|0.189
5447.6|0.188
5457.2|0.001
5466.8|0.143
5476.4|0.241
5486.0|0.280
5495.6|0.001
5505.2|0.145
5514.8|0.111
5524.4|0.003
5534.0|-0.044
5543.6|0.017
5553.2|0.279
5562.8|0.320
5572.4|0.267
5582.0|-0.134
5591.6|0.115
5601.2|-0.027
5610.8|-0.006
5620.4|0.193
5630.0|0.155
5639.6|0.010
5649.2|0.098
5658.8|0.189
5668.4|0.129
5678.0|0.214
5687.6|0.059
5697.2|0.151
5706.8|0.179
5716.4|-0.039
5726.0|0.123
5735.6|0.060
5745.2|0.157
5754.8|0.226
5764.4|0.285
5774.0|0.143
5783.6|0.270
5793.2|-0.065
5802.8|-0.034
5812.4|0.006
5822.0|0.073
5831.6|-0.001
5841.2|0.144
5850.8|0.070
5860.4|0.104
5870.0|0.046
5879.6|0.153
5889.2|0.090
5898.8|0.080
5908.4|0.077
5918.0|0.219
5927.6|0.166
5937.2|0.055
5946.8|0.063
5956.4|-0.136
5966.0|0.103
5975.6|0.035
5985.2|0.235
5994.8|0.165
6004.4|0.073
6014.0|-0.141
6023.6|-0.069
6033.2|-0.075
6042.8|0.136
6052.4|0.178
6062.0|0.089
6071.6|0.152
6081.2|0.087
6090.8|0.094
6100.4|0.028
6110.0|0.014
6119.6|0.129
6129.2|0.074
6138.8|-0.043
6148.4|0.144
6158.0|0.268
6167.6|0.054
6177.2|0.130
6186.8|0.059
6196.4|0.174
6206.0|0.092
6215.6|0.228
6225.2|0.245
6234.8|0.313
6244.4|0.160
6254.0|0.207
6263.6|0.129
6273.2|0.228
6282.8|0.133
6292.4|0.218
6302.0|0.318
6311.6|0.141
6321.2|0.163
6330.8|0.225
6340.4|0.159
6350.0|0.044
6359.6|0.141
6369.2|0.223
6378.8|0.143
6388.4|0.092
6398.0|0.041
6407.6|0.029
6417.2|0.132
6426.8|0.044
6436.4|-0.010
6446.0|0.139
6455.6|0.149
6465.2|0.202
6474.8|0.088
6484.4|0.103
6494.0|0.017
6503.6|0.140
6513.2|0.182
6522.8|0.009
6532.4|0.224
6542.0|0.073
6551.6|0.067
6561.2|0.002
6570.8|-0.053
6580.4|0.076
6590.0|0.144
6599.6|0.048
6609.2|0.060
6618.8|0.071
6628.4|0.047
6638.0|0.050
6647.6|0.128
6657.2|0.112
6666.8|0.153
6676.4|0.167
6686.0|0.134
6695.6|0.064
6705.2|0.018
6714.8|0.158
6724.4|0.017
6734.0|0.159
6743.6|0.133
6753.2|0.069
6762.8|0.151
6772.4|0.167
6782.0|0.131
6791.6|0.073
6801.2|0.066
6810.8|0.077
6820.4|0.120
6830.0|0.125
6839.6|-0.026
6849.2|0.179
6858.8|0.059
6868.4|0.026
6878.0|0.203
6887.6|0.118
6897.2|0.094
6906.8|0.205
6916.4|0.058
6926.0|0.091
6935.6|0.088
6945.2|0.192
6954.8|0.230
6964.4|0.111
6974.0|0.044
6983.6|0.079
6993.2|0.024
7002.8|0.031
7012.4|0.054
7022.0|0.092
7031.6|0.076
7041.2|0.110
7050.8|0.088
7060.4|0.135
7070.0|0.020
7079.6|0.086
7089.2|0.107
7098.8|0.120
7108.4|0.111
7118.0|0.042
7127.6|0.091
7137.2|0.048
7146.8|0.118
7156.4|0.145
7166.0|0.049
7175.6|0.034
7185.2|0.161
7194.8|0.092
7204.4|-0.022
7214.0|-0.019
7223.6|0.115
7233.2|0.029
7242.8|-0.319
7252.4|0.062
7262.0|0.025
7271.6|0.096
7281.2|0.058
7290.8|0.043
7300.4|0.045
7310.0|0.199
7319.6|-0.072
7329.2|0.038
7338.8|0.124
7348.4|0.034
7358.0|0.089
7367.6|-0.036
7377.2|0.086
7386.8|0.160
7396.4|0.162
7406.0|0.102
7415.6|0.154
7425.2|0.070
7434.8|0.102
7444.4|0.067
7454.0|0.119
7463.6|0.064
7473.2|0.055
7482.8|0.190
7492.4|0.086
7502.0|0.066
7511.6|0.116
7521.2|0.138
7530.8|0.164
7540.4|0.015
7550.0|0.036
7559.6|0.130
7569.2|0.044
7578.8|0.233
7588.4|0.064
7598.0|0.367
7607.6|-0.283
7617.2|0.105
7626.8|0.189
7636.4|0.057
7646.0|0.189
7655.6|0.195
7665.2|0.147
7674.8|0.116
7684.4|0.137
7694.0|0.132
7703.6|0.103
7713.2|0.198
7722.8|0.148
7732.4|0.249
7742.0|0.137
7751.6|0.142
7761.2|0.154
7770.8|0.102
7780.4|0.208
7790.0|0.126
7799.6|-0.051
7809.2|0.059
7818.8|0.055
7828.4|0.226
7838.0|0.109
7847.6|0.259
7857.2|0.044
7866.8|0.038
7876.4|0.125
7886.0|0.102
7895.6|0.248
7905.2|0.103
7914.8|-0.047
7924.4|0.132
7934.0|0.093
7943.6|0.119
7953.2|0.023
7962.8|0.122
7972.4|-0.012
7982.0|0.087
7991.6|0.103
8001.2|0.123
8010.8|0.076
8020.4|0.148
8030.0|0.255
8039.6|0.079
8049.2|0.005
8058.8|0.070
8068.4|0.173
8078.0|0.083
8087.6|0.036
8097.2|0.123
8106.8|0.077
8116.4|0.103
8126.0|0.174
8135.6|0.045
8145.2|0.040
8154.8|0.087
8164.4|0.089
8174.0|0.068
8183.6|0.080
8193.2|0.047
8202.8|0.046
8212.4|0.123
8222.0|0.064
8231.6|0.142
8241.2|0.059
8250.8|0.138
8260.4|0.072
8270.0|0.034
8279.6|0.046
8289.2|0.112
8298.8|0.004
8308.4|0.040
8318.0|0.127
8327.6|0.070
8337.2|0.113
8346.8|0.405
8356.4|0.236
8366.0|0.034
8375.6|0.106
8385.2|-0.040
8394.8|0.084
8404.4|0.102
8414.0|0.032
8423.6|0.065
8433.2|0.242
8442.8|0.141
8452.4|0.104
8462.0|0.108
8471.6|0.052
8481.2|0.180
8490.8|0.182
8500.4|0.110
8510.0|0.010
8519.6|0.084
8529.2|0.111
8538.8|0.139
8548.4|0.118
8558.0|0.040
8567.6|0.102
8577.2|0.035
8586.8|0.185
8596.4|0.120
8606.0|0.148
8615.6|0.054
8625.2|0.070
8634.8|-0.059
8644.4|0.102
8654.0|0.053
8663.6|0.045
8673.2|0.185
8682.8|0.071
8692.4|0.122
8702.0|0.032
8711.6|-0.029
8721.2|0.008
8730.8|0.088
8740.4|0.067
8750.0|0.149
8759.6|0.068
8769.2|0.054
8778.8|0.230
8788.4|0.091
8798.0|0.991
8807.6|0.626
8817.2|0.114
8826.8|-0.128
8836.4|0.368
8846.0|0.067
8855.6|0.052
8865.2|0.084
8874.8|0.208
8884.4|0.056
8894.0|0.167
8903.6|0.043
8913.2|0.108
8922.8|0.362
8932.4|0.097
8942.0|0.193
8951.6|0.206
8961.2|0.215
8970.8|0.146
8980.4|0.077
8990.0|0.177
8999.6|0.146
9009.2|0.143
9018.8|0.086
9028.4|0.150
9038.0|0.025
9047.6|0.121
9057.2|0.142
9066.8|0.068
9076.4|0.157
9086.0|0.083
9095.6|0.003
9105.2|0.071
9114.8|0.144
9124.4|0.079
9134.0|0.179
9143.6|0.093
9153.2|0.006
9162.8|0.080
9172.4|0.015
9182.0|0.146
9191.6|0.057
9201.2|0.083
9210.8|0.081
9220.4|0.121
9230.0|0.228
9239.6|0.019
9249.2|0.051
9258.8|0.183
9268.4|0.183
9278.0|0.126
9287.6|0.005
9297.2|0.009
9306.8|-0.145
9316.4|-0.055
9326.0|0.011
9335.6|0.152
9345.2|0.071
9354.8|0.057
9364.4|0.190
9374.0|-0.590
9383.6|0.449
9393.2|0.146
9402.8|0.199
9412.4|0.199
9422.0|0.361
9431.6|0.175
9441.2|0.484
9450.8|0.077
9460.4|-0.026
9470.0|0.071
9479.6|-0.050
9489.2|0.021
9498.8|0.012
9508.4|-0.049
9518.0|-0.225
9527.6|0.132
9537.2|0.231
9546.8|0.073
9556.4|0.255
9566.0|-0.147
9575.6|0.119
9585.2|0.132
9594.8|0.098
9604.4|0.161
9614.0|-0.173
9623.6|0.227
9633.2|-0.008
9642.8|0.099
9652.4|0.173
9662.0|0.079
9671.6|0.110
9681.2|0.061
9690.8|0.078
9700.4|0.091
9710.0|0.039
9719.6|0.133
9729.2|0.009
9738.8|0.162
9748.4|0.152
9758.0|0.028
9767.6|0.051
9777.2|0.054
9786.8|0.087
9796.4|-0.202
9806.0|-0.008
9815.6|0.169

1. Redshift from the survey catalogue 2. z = 1.36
